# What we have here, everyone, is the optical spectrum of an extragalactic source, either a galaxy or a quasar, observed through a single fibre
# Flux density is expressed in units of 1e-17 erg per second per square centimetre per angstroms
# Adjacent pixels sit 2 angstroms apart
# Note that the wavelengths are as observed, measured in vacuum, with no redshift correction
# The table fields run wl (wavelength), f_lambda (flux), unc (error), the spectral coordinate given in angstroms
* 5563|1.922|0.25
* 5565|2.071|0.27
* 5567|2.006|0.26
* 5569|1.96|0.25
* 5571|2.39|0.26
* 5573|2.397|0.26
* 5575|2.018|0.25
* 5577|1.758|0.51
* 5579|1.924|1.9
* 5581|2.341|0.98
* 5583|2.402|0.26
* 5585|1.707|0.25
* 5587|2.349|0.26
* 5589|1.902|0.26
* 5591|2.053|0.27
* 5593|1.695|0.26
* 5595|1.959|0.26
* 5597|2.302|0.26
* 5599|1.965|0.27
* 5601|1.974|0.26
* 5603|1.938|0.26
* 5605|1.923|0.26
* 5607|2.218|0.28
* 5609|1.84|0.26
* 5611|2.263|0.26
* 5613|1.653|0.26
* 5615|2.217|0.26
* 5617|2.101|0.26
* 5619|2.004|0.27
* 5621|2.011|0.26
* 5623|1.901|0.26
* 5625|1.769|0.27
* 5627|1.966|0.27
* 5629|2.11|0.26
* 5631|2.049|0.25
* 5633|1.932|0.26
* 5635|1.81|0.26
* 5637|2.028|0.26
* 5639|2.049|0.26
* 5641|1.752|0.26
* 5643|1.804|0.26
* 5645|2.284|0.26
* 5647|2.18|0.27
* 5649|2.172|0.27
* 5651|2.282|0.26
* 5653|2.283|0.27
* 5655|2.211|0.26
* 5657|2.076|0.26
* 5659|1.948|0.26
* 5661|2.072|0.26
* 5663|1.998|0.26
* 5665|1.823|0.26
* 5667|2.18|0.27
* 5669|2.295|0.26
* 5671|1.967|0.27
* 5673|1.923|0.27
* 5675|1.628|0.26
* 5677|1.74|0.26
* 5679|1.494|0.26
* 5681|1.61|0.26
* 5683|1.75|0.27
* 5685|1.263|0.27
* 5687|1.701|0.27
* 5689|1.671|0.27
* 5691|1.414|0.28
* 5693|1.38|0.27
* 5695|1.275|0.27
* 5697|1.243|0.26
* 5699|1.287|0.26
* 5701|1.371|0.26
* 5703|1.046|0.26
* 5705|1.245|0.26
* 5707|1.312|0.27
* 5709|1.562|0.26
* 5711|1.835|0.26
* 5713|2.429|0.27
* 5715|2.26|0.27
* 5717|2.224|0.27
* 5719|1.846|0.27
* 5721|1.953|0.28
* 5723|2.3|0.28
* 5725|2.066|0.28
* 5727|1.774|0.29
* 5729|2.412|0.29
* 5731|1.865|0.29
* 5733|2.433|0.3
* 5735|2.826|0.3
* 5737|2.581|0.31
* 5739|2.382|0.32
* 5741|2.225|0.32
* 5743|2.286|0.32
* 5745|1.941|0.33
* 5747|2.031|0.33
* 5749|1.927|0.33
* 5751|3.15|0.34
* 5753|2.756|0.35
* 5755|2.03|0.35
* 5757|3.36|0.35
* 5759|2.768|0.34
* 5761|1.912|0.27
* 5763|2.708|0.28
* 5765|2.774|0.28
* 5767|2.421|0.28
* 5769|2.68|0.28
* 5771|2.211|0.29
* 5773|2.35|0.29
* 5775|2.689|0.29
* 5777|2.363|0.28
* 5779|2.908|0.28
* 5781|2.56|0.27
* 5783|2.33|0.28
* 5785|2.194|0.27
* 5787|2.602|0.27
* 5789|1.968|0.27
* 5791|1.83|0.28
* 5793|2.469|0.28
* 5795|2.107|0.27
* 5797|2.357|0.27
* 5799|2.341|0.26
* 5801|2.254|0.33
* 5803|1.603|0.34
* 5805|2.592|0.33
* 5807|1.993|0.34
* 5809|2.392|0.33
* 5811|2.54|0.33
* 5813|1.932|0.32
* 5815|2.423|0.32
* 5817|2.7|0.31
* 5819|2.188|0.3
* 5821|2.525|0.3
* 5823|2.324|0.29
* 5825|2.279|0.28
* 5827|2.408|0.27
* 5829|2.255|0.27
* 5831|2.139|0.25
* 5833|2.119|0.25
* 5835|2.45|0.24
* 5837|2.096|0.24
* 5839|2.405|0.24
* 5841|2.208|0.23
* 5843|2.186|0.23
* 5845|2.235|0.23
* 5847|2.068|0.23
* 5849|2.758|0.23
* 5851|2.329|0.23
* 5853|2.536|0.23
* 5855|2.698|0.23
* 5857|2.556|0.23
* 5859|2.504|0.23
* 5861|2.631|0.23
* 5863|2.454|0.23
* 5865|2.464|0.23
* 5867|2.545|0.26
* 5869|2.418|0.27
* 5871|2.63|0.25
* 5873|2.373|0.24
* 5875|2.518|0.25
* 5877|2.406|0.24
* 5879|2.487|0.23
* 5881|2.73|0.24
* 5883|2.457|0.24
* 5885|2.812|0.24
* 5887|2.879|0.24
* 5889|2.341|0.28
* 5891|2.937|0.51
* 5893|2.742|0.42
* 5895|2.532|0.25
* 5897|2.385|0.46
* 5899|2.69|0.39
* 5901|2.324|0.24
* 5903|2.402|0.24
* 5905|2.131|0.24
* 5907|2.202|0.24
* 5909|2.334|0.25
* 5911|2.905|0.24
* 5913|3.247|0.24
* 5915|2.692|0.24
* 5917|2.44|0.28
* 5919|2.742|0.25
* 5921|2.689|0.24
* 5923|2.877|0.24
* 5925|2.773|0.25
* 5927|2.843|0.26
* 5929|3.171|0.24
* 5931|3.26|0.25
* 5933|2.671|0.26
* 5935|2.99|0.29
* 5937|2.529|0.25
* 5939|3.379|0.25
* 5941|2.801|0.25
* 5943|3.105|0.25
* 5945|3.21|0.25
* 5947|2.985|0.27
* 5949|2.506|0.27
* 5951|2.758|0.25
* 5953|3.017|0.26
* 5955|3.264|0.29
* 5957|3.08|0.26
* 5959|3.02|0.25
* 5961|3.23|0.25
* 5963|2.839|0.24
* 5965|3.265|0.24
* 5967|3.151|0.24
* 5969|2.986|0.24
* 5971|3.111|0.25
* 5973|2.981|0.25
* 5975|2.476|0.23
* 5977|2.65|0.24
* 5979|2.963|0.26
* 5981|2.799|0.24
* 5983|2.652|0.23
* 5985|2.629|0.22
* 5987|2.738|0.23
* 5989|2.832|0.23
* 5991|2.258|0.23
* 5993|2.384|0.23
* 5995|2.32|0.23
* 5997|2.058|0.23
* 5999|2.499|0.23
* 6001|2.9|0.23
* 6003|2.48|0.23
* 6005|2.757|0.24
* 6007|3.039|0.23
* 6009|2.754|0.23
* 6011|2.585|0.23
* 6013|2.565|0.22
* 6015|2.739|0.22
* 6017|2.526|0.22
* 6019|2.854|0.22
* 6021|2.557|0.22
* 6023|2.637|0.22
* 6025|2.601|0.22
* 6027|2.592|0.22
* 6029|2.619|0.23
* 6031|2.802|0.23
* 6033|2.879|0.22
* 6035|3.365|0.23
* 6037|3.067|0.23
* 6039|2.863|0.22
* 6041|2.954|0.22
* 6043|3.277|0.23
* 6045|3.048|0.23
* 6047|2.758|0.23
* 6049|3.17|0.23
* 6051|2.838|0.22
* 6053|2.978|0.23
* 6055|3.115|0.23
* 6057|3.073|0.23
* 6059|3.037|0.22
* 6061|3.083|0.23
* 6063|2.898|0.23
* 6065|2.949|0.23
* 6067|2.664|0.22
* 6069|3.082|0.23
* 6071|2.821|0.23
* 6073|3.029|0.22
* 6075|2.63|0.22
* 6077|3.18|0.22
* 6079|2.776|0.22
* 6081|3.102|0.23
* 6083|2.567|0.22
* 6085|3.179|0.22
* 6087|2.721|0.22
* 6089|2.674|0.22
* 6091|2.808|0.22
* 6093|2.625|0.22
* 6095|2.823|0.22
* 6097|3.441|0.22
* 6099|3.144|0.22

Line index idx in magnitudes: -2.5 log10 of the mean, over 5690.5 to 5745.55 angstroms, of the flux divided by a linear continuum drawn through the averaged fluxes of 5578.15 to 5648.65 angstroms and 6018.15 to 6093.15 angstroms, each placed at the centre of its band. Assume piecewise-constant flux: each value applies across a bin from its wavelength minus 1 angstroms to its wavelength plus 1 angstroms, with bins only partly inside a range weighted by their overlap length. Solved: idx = 0.18 mag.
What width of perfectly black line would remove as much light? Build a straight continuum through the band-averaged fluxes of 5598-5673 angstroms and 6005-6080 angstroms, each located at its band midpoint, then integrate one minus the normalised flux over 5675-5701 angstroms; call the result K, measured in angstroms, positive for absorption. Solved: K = 7.9 angstroms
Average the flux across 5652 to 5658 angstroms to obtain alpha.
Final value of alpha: 2.19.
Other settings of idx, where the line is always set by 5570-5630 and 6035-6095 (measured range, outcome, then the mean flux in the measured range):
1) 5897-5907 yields 0.11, 2.37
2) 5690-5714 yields 0.47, 1.45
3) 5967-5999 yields 0.04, 2.67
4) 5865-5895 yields 0.00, 2.58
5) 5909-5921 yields -0.04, 2.76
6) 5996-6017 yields 0.08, 2.63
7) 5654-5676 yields 0.08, 2.01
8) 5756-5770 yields -0.13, 2.66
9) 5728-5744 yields -0.04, 2.38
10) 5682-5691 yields 0.36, 1.58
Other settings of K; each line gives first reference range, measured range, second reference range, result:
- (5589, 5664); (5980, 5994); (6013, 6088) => 0.73 angstroms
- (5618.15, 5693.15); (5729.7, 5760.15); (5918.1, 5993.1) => -3.15 angstroms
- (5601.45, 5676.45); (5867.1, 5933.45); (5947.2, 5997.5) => 0.07 angstroms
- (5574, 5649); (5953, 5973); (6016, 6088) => -2.78 angstroms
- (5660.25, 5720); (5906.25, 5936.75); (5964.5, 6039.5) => -4.00 angstroms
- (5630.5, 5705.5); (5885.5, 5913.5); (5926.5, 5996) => 0.90 angstroms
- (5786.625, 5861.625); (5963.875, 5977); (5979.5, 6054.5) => -1.63 angstroms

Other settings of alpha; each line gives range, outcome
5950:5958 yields 3.03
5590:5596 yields 1.9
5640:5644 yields 1.78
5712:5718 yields 2.3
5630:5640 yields 1.97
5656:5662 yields 2.03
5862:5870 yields 2.47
